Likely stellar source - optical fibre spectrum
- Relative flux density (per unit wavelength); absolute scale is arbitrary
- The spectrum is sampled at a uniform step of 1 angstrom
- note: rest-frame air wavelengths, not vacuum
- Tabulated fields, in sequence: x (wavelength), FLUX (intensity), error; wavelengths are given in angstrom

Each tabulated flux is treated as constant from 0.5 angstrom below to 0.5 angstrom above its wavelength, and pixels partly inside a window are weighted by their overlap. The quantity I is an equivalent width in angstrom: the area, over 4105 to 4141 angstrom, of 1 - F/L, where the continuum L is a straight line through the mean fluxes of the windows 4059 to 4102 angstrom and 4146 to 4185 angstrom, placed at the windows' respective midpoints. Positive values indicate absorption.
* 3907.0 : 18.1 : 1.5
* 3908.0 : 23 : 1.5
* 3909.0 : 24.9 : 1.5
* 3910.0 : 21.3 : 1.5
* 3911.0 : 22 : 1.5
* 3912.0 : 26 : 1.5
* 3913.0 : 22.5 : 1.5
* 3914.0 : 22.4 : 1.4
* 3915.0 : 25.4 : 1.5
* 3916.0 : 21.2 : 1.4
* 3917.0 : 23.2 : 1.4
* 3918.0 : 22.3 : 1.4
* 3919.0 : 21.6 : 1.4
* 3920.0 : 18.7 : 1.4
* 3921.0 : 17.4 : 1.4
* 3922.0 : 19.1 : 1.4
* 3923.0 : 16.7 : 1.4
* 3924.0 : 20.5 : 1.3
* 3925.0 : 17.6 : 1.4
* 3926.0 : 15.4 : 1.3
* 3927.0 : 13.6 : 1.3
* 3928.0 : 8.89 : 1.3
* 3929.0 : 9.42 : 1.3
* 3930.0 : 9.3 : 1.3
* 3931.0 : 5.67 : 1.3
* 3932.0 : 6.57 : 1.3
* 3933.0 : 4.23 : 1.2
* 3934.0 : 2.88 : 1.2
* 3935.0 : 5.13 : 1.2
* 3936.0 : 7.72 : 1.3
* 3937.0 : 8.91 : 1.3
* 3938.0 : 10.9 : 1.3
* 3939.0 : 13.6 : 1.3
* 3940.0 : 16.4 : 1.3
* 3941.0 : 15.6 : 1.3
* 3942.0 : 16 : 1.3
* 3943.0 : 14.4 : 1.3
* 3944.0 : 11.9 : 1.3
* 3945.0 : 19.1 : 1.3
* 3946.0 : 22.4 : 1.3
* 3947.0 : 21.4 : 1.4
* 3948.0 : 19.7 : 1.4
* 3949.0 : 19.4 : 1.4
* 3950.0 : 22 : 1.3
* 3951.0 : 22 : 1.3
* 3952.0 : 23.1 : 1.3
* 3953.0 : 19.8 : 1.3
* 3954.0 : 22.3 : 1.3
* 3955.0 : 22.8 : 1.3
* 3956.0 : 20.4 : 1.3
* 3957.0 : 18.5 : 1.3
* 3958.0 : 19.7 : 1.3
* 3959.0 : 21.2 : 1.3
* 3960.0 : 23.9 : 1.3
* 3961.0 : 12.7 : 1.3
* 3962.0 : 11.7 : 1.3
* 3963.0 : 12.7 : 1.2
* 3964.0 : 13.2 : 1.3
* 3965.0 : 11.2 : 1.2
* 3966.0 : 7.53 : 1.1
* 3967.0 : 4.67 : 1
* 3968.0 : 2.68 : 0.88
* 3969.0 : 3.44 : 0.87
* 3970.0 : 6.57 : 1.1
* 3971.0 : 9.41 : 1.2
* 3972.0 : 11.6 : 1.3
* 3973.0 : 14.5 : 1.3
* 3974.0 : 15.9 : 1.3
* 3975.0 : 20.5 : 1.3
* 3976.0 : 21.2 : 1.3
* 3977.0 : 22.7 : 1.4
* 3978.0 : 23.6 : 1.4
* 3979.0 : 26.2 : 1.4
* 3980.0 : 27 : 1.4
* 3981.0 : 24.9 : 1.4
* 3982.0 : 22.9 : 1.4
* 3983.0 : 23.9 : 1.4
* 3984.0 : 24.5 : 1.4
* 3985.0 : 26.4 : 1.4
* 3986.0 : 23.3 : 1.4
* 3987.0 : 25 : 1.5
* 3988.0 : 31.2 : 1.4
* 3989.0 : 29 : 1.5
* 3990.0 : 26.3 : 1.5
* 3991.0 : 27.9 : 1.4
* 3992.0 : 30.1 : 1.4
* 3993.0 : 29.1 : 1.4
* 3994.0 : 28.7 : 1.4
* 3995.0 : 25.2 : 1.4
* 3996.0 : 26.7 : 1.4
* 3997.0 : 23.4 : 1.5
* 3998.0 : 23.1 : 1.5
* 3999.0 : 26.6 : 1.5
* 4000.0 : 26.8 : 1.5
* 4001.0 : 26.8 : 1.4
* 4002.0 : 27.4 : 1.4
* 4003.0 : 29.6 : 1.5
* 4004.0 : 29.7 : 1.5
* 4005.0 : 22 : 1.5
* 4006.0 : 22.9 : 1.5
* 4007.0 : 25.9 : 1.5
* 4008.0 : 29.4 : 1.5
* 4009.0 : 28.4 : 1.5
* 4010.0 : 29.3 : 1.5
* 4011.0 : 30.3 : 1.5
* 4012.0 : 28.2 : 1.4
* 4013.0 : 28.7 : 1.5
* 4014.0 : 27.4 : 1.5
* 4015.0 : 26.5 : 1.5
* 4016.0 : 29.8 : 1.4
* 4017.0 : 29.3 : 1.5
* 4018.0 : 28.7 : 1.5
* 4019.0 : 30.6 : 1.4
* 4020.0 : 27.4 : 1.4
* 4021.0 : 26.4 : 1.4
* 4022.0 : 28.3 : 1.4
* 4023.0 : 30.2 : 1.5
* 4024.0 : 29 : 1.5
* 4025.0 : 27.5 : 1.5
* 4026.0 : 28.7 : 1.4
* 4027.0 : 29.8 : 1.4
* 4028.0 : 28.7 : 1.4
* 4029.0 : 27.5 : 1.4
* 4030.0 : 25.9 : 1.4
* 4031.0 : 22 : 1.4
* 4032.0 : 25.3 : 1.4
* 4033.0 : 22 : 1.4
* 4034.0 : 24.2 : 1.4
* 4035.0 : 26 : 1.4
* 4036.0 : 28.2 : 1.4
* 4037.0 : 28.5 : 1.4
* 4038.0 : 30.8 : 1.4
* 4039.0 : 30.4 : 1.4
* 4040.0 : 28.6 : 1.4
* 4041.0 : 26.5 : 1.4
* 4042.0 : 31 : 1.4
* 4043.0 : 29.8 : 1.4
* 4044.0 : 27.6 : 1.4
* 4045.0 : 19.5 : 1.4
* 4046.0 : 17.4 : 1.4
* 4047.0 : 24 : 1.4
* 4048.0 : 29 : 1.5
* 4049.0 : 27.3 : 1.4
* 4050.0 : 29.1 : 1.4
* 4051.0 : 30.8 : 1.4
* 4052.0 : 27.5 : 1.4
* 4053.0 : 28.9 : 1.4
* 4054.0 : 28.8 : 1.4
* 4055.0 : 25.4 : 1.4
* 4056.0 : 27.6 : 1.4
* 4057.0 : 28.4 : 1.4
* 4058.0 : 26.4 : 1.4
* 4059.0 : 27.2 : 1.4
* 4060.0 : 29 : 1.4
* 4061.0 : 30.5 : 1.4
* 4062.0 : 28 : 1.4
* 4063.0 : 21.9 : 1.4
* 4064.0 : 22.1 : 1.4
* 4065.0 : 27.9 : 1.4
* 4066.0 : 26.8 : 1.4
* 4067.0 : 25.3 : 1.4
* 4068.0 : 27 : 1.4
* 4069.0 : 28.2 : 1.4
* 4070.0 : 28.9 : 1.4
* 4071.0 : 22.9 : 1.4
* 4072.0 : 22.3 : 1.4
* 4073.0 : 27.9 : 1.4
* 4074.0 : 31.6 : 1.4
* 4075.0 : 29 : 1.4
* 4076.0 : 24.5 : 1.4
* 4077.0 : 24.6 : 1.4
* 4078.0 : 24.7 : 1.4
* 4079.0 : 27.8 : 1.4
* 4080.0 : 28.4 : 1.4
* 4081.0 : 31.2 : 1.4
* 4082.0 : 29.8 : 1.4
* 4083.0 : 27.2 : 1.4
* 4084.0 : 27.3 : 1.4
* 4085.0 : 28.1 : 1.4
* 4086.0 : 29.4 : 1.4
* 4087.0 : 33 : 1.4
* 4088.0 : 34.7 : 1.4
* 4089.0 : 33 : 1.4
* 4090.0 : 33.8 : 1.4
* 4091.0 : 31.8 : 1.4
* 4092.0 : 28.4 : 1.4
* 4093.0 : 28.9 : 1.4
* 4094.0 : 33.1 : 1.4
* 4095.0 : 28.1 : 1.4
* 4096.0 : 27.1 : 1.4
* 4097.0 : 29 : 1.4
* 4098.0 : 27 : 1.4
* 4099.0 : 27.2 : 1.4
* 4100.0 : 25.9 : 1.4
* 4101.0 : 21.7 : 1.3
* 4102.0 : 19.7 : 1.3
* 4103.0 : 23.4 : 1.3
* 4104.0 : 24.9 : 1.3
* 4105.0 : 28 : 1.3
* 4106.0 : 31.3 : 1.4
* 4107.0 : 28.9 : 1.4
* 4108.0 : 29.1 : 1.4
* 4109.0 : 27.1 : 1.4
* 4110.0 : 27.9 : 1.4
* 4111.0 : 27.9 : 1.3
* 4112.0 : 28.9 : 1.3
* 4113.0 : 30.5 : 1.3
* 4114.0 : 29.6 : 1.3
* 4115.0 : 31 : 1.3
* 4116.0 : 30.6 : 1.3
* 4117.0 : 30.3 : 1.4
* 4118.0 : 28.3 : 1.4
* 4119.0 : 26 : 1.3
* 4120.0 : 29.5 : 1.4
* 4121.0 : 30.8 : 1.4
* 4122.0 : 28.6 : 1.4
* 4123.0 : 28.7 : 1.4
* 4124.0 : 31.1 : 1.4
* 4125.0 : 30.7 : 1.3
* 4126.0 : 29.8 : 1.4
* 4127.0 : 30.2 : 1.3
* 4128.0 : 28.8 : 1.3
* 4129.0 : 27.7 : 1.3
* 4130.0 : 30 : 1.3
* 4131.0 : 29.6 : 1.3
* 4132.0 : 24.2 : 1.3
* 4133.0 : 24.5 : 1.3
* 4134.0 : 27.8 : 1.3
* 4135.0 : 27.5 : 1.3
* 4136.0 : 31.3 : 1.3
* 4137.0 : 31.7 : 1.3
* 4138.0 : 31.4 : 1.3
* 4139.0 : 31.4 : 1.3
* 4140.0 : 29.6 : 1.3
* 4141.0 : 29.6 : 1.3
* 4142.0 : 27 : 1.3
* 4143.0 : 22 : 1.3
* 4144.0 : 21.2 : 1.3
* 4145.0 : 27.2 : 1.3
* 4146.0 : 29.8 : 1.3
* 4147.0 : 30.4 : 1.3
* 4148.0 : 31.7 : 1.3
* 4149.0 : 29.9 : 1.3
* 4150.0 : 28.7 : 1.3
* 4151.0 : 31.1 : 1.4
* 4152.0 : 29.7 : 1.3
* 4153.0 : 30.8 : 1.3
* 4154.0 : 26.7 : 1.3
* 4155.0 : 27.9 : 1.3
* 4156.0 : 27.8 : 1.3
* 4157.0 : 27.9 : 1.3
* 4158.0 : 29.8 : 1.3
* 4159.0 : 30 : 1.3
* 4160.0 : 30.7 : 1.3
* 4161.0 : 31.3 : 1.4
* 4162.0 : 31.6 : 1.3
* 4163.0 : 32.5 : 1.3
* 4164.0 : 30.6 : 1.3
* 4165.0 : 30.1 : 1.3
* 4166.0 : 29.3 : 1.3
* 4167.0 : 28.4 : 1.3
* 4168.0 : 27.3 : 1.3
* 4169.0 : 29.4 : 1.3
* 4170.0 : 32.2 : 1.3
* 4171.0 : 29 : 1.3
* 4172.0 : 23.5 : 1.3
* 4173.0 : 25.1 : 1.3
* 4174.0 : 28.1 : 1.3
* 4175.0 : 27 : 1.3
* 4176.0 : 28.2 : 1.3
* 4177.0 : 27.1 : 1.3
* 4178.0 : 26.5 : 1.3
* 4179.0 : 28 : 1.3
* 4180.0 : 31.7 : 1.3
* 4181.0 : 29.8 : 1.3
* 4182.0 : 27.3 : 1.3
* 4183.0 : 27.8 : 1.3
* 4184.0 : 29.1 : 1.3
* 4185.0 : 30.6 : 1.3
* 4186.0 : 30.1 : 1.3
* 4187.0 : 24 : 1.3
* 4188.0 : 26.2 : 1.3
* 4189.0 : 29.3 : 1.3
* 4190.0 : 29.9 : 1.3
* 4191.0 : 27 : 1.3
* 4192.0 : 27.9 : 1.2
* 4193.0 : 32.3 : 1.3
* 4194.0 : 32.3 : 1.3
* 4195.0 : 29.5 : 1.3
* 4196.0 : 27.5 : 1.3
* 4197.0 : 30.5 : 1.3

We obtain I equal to -0.91 angstrom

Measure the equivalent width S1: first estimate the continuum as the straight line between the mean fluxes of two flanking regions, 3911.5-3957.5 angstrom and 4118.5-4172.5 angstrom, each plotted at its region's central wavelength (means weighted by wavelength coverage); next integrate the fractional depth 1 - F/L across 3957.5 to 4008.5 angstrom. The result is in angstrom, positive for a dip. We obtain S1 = -4.1 angstrom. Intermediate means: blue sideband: 16.6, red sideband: 29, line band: 21.2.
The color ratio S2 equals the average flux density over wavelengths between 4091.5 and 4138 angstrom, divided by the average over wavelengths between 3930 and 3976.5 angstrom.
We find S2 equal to 2.0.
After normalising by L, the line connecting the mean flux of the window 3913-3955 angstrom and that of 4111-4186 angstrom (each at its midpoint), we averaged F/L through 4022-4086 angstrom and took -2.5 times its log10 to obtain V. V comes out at -0.17 mag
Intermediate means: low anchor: 16.1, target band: 27.1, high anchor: 28.9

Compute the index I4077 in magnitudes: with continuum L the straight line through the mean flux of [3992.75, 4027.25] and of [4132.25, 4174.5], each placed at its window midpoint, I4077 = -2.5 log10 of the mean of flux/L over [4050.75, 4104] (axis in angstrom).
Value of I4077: 0.02 mag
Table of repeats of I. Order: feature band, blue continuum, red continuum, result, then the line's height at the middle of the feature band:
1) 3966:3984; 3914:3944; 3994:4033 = 4.27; 21.3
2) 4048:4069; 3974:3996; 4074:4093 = 0.72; 28.3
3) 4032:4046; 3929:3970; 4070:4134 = -2.69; 22.4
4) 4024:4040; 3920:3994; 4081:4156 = -3.25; 22.6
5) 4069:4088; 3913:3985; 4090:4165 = -1.91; 25.3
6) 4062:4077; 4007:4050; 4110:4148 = 0.99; 28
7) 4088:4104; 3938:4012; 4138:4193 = -1.33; 25.9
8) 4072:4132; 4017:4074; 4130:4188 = -1.54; 27.9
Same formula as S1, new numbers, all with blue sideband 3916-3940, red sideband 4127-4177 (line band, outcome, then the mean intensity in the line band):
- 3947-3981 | -2.8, 17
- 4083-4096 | -3.2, 30.5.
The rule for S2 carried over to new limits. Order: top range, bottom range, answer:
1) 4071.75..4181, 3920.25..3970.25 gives 2.00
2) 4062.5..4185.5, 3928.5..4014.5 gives 1.45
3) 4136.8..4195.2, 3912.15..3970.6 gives 1.88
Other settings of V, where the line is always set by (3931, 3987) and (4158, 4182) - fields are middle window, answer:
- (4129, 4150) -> -0.05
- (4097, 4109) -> -0.05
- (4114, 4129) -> -0.14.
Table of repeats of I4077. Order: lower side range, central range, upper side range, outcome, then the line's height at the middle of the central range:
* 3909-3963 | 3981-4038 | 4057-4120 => -0.216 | 22.3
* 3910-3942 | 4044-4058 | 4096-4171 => -0.136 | 23.3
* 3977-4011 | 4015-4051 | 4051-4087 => -0.016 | 26.9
